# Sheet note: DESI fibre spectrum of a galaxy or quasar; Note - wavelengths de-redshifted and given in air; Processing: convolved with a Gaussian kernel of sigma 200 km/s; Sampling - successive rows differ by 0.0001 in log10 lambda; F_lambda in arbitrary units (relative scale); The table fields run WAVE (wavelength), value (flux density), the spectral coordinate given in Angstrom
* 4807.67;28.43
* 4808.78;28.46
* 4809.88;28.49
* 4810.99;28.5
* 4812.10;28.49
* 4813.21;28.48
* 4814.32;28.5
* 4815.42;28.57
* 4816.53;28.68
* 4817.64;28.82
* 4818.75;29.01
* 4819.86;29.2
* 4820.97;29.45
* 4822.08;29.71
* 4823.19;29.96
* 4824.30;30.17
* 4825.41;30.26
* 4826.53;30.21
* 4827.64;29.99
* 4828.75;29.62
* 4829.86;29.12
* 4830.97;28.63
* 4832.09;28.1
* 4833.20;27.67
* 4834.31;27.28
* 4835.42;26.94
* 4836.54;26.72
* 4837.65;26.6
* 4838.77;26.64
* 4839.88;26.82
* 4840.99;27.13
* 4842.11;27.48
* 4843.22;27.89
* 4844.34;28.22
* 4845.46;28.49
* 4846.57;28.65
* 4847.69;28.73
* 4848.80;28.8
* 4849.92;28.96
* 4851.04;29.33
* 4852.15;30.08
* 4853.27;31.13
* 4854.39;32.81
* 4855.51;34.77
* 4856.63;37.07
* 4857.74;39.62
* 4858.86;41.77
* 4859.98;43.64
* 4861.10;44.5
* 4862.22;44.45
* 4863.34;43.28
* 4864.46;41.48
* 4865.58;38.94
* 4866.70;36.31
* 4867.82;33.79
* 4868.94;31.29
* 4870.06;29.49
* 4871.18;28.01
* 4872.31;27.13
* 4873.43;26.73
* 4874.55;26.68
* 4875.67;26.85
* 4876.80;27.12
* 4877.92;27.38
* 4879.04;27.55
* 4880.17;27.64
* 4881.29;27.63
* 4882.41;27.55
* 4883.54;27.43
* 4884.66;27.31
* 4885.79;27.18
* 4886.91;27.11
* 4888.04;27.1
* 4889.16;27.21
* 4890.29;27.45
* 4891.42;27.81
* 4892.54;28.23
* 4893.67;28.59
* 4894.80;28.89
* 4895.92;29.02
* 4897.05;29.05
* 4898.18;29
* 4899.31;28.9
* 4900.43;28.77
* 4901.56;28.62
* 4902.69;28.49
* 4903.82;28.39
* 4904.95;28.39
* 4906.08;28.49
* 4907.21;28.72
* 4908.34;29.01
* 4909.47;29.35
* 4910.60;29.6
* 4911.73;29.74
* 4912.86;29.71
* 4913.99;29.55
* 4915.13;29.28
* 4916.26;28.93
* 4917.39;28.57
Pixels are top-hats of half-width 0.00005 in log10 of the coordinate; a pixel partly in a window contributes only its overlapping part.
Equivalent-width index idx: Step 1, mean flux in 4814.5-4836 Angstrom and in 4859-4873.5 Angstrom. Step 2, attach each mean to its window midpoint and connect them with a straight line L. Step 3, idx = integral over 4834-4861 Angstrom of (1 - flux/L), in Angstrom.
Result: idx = 1.9 Angstrom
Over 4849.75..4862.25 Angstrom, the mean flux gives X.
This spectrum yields 36.4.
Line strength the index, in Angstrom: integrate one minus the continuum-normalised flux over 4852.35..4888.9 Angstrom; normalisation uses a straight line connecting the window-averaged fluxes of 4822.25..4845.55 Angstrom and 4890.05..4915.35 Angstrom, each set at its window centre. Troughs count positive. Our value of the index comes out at -5.0 Angstrom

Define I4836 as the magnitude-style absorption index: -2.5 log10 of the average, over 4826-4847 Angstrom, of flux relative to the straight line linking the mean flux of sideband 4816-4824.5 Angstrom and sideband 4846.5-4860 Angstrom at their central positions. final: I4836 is 0.12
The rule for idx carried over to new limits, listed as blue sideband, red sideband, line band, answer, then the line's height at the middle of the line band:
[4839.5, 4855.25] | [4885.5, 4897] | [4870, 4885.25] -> 0.5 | 28.3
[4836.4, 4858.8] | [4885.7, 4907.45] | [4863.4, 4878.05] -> -1.0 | 29.3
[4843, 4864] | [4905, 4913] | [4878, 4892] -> 1.8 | 31.5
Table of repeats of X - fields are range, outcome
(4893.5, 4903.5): 28.8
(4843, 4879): 32.9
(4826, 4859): 29.7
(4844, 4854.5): 29.4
